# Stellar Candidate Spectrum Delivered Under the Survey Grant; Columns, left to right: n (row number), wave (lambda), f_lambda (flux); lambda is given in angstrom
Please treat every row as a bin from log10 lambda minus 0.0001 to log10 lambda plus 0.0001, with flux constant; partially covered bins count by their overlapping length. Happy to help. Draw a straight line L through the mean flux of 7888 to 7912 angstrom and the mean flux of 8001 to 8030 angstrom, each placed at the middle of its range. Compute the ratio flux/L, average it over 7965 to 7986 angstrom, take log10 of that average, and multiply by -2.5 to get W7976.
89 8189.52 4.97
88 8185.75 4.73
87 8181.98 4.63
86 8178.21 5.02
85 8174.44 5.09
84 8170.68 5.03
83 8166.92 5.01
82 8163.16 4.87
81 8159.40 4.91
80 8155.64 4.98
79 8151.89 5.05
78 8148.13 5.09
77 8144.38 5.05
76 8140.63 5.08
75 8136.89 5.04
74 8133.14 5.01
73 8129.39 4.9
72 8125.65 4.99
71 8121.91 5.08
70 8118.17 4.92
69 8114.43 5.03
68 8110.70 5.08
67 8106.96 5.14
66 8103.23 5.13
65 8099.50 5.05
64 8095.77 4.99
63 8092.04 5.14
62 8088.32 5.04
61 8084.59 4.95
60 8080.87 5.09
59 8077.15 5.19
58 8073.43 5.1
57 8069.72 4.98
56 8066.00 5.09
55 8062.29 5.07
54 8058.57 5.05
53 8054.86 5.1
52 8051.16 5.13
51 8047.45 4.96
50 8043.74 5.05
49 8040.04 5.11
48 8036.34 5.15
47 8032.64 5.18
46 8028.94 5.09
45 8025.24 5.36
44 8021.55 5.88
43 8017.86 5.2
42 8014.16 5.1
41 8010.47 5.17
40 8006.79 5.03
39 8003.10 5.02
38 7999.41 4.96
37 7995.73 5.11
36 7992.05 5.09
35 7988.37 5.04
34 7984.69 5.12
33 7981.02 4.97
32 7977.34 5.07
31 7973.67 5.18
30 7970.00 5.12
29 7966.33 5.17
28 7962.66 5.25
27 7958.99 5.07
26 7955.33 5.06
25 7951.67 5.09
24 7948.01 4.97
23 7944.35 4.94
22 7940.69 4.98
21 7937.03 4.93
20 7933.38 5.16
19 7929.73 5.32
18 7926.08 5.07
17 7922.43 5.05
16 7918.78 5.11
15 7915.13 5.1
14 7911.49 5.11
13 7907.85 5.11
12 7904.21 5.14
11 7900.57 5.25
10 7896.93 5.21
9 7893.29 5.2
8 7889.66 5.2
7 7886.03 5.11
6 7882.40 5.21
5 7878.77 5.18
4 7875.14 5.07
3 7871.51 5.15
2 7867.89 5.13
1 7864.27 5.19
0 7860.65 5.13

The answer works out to 0.023 mag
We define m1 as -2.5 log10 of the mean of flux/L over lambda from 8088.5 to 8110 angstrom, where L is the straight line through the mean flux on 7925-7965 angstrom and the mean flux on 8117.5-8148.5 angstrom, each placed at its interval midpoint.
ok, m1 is -0.012 mag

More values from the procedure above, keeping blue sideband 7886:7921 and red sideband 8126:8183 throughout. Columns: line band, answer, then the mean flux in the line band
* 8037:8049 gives 0.00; 5.05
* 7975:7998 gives 0.01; 5.07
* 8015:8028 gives -0.07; 5.42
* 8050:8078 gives -0.01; 5.09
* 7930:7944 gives 0.02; 5.05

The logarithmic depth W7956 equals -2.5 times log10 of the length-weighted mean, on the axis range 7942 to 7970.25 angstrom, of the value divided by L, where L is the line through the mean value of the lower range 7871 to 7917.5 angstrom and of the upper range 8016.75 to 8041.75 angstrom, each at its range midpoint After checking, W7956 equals 0.03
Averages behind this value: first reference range 5.16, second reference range 5.29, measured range 5.08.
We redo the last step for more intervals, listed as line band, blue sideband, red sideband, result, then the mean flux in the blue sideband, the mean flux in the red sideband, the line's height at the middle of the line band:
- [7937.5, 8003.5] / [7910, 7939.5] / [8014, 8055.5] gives 0.017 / 5.1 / 5.2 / 5.14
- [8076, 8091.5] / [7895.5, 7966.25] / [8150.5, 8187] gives -0.016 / 5.1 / 4.93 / 4.99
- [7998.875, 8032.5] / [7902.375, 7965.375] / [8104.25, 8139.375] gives -0.031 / 5.09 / 5.03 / 5.06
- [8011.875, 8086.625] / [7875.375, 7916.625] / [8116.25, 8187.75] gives -0.020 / 5.16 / 4.97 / 5.05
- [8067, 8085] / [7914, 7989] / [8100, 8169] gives -0.007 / 5.08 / 5.02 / 5.04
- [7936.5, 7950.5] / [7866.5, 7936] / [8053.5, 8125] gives 0.036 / 5.15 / 5.06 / 5.13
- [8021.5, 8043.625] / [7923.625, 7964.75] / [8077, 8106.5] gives -0.033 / 5.08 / 5.07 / 5.07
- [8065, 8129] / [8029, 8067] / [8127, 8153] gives 0.001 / 5.09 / 5.03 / 5.06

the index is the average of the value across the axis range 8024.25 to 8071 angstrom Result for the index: 5.1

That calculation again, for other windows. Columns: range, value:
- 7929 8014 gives 5.08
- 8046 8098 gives 5.06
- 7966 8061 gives 5.13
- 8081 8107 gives 5.06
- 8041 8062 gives 5.06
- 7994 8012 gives 5.06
